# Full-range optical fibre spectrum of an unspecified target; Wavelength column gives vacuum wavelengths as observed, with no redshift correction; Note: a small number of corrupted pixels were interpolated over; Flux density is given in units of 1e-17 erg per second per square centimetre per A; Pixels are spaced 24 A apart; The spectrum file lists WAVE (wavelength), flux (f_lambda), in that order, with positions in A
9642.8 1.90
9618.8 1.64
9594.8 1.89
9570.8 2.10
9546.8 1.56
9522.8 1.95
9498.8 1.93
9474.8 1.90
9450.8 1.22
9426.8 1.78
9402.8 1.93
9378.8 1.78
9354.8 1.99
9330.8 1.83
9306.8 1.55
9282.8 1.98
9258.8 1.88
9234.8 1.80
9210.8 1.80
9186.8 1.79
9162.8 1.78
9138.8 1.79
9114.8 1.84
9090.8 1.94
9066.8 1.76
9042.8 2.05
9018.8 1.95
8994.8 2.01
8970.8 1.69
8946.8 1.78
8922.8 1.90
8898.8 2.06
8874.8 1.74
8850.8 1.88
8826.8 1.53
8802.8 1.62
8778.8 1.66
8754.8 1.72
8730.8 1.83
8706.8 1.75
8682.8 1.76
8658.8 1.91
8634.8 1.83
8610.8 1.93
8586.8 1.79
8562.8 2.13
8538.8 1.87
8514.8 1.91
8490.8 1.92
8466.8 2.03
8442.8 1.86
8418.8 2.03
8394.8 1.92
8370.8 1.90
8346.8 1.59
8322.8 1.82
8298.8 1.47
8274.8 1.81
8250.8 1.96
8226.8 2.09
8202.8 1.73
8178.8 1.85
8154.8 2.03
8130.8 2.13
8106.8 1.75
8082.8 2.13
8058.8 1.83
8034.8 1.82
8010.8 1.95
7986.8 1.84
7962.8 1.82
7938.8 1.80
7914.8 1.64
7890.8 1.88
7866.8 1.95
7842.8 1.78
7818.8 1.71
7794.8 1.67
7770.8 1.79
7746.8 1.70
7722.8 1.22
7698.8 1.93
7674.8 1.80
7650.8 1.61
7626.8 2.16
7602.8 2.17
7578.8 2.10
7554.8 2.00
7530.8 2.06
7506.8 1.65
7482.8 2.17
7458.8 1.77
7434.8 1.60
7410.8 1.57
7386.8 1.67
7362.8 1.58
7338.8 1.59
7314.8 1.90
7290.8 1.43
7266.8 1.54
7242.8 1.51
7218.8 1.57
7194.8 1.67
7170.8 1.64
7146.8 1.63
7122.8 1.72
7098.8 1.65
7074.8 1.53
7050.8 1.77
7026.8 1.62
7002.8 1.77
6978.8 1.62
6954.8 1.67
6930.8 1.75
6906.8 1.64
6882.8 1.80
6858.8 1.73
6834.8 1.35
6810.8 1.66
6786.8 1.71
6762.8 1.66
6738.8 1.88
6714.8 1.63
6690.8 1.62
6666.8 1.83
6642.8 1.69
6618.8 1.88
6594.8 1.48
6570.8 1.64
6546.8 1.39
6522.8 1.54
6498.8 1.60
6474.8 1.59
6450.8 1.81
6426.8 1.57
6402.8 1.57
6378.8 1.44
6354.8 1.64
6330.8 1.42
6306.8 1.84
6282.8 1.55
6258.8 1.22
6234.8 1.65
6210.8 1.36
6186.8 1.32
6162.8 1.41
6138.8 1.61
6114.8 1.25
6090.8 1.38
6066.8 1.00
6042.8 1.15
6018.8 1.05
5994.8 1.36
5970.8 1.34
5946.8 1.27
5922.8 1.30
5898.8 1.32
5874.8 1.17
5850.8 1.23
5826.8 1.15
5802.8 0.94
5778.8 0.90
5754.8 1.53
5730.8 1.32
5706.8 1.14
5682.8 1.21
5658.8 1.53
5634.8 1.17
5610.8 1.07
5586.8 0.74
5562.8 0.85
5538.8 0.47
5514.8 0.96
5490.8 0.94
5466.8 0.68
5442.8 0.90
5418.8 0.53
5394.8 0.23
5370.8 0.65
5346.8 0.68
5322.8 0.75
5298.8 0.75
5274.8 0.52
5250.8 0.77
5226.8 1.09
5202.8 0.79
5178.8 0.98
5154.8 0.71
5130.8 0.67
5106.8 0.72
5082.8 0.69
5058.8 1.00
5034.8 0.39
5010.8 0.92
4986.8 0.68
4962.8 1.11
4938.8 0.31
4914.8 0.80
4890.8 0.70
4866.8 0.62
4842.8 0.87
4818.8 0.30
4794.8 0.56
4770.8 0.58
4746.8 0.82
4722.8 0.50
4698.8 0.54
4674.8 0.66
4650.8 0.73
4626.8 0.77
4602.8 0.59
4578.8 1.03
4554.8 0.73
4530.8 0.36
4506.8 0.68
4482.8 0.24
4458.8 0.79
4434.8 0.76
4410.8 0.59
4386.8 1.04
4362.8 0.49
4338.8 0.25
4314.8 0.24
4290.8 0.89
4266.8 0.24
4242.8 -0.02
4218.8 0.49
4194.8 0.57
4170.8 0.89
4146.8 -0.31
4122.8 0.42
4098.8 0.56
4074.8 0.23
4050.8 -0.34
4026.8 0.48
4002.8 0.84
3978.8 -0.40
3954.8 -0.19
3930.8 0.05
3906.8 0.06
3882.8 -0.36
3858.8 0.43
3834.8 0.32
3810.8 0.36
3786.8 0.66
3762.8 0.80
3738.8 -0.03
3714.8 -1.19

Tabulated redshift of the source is 0.41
